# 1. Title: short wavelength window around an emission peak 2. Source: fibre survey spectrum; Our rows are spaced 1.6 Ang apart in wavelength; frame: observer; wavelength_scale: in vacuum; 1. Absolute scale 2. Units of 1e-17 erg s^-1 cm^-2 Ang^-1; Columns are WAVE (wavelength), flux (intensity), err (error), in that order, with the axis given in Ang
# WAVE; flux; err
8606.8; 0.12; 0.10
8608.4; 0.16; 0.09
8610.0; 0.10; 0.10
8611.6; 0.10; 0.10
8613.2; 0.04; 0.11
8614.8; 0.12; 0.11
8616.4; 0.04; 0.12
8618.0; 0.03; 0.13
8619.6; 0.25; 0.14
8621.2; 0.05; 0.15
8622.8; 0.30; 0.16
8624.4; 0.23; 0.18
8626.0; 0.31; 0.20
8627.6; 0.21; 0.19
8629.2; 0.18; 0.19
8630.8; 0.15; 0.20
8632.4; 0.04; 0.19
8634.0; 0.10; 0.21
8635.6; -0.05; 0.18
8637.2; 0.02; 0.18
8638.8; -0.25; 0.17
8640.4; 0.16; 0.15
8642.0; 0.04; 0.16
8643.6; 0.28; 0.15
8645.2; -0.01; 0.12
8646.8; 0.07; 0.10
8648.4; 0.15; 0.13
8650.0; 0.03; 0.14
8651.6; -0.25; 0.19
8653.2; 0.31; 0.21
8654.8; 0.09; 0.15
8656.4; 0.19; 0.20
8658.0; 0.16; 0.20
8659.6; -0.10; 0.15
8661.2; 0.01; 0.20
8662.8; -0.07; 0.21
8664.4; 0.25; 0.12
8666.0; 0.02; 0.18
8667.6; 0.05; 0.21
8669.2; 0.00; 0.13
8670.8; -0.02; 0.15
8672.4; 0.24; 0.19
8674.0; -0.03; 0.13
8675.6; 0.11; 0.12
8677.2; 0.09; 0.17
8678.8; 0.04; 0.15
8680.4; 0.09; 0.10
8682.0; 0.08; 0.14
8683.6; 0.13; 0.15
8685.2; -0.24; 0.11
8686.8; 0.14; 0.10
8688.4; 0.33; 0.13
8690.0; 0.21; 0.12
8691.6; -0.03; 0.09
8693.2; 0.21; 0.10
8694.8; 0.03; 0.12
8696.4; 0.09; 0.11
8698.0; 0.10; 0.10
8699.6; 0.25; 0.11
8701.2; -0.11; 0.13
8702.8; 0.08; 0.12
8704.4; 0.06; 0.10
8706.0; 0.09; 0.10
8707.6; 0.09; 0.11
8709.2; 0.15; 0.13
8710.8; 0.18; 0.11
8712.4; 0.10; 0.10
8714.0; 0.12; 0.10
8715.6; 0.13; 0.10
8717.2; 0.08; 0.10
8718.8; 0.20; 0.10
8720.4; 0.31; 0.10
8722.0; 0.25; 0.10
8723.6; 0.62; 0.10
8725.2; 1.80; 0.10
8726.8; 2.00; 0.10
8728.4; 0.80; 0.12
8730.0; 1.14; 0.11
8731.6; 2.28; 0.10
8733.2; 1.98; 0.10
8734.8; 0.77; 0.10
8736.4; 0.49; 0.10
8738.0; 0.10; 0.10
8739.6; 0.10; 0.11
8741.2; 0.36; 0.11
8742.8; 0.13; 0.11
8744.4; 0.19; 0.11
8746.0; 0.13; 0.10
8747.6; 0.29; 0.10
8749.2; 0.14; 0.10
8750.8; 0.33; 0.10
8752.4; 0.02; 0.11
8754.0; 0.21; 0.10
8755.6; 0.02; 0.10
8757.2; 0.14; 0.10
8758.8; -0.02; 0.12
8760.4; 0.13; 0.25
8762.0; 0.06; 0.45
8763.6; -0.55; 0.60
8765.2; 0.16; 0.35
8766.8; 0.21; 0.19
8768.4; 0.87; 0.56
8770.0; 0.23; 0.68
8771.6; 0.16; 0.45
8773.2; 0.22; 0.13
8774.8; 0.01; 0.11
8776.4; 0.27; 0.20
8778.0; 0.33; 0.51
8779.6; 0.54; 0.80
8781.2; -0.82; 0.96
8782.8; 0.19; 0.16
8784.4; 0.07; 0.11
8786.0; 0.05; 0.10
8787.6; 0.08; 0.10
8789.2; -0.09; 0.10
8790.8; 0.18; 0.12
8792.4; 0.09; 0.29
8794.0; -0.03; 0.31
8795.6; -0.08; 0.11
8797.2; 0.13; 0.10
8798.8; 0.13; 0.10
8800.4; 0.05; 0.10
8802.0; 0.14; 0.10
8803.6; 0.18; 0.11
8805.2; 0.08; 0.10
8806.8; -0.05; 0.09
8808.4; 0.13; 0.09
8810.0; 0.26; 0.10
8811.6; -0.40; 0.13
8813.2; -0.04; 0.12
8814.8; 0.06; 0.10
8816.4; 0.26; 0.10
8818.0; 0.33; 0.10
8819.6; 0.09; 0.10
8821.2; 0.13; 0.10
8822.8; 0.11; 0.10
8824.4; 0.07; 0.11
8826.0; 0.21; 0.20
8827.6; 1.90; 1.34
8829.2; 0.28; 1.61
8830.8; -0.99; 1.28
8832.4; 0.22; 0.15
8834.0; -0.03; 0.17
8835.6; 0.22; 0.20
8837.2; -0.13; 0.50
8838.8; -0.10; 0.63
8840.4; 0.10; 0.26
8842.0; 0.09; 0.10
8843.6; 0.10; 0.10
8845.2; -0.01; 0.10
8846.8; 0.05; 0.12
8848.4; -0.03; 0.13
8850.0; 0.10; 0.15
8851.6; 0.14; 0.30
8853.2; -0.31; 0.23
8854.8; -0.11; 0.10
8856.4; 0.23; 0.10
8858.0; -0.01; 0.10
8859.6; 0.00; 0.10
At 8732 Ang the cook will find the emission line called [O II]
